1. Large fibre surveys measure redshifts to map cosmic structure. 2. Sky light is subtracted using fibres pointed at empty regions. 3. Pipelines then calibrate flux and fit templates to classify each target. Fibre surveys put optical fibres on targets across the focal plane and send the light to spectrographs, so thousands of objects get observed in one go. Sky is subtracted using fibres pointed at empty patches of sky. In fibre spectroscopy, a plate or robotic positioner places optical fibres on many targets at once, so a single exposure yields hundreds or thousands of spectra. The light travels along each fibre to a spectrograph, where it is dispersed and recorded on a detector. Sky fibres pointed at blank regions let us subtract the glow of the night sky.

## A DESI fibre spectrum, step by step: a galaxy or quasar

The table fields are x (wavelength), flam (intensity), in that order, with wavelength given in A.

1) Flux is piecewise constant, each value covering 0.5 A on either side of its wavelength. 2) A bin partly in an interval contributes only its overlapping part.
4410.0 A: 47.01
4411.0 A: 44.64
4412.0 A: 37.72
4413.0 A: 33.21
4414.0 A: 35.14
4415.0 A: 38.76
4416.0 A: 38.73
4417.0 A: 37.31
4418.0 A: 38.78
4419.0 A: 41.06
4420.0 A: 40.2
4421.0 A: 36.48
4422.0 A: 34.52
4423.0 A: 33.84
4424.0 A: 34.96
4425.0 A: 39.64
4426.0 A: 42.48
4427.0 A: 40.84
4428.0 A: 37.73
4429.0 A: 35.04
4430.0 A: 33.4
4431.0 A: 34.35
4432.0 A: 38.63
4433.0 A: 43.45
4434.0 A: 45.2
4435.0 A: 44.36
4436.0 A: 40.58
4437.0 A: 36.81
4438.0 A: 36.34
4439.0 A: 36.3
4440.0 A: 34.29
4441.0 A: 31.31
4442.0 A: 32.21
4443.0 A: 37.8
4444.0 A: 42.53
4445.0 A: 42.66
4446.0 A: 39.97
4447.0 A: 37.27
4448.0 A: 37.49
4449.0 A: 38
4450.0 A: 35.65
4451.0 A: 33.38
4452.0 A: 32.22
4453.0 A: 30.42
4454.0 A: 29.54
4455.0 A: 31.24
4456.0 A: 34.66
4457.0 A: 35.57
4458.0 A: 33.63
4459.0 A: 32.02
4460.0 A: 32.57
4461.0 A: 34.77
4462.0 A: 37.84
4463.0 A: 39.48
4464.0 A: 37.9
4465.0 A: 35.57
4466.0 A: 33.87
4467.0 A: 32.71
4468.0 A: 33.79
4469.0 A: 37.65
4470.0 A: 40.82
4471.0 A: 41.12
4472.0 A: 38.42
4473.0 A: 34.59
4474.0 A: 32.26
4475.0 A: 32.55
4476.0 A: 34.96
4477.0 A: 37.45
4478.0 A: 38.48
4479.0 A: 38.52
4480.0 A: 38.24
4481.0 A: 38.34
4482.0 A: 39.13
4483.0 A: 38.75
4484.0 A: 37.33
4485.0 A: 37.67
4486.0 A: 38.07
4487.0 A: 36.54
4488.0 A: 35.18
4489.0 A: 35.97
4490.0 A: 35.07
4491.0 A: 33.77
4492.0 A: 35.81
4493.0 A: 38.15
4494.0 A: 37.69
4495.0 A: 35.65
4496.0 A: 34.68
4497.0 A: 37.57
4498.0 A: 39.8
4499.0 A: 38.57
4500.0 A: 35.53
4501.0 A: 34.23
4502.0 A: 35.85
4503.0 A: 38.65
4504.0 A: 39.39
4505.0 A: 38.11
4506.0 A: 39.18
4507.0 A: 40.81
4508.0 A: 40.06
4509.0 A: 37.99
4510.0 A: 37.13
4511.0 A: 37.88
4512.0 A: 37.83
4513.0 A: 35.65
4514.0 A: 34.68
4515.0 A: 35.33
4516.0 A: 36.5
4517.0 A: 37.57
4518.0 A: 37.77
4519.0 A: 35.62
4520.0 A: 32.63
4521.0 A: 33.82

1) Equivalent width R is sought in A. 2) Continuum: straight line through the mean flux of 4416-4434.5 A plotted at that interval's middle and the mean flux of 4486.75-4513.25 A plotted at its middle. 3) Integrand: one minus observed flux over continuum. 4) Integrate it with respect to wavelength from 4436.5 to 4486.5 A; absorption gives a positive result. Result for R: 2.2 A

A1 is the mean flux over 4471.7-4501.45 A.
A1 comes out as 36.6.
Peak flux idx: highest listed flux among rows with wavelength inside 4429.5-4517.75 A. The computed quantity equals 45.2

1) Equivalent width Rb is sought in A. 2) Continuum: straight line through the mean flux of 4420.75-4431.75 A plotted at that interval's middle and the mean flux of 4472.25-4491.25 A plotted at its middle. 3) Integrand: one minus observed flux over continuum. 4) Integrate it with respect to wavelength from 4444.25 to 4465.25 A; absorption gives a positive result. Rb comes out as 0.69 A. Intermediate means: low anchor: 36.7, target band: 35.4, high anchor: 36.5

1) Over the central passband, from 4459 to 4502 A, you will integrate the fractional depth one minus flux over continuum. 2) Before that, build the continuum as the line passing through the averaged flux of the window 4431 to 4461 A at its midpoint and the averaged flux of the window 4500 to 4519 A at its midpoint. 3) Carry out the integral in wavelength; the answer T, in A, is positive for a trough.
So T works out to 0.4 A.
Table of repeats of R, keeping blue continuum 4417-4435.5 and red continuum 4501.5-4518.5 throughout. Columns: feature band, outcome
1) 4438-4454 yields 1.03 A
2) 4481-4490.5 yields 0.20 A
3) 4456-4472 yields 0.91 A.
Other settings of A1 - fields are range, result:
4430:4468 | 36.2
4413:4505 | 36.8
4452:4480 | 35.3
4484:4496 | 36.3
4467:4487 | 37.1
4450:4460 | 32.7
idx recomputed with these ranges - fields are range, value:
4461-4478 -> 41.12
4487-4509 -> 40.81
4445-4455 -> 42.66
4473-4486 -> 39.13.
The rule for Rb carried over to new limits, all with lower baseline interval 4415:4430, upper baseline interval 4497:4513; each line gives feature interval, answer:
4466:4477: 0.6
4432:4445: -0.3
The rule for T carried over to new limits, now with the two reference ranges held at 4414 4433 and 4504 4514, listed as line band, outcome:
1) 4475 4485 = 0.1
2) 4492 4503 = 0.4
